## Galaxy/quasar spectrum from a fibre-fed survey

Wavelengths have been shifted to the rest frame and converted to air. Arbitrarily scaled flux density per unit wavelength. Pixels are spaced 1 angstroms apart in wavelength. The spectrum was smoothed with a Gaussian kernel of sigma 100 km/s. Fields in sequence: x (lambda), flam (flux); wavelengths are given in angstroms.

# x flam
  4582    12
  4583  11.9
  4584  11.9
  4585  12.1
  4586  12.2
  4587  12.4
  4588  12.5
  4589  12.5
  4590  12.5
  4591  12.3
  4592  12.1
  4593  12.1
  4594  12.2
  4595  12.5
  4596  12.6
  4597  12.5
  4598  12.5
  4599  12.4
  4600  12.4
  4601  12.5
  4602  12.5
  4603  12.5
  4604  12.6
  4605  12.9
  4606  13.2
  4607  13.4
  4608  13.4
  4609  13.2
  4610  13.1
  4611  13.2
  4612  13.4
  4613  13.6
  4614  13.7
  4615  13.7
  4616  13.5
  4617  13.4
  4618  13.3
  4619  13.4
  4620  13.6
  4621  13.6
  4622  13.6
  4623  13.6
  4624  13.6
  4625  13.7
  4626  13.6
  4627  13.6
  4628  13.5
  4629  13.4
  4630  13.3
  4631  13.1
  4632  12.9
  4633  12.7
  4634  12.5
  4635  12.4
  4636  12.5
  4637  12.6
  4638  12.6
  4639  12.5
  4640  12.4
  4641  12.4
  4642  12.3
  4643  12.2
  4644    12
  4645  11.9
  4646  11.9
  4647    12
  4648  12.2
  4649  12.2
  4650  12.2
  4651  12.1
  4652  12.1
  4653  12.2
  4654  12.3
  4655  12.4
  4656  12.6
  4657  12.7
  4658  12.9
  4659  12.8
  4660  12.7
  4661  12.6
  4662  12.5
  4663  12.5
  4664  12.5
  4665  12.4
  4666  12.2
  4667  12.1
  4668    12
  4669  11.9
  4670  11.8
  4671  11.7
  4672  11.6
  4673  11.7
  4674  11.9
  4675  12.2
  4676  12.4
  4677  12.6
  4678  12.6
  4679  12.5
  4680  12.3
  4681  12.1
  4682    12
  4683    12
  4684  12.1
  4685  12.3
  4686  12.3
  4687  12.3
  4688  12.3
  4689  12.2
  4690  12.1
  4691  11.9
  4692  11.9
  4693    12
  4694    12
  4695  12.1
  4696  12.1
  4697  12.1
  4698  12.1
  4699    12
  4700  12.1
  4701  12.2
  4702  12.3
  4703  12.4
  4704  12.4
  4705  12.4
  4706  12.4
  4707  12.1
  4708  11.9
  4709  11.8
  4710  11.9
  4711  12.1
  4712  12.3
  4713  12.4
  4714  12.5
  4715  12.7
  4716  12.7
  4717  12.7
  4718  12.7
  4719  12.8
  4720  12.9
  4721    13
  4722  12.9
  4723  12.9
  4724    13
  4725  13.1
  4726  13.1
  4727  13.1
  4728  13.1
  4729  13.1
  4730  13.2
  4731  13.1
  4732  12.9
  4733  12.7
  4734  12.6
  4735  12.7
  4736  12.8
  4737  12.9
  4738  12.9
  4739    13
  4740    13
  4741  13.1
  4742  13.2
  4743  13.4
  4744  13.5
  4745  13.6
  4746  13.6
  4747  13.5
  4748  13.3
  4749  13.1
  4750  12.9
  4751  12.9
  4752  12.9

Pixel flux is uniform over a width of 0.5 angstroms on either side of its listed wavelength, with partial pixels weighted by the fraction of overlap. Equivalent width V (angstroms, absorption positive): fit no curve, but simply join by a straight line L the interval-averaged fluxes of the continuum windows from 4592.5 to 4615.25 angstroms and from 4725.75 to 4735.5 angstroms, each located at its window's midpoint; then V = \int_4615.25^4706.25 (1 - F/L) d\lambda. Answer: 3.0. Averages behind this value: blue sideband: 12.9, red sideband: 13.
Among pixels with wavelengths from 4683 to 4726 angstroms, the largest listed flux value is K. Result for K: 13.1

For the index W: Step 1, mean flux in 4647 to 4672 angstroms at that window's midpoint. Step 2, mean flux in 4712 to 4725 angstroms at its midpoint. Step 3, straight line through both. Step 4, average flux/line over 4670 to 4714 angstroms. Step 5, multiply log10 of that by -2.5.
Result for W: 0.04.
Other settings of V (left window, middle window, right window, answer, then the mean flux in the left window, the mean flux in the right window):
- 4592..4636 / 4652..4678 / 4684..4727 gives 0.8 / 13.1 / 12.4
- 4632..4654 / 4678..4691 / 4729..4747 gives 0.4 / 12.3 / 13.1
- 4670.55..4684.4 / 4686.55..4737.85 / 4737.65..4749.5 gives 0.9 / 12.1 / 13.3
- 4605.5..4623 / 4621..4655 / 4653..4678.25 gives 0.6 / 13.4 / 12.3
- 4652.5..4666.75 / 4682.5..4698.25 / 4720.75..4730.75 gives 0.8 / 12.5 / 13.1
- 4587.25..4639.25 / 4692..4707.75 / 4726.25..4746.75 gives 1.1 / 13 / 13.1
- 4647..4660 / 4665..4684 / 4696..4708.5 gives 0.3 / 12.4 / 12.2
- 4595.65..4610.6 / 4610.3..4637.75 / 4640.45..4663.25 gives -1.5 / 12.8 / 12.3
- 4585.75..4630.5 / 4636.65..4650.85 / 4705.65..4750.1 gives 0.8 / 13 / 12.8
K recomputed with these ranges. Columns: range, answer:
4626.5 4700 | 13.6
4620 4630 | 13.7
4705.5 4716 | 12.7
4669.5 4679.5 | 12.6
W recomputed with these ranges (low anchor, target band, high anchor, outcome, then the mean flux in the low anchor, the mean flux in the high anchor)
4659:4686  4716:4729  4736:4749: 0.00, 12.2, 13.2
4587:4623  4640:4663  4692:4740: 0.04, 12.9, 12.6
